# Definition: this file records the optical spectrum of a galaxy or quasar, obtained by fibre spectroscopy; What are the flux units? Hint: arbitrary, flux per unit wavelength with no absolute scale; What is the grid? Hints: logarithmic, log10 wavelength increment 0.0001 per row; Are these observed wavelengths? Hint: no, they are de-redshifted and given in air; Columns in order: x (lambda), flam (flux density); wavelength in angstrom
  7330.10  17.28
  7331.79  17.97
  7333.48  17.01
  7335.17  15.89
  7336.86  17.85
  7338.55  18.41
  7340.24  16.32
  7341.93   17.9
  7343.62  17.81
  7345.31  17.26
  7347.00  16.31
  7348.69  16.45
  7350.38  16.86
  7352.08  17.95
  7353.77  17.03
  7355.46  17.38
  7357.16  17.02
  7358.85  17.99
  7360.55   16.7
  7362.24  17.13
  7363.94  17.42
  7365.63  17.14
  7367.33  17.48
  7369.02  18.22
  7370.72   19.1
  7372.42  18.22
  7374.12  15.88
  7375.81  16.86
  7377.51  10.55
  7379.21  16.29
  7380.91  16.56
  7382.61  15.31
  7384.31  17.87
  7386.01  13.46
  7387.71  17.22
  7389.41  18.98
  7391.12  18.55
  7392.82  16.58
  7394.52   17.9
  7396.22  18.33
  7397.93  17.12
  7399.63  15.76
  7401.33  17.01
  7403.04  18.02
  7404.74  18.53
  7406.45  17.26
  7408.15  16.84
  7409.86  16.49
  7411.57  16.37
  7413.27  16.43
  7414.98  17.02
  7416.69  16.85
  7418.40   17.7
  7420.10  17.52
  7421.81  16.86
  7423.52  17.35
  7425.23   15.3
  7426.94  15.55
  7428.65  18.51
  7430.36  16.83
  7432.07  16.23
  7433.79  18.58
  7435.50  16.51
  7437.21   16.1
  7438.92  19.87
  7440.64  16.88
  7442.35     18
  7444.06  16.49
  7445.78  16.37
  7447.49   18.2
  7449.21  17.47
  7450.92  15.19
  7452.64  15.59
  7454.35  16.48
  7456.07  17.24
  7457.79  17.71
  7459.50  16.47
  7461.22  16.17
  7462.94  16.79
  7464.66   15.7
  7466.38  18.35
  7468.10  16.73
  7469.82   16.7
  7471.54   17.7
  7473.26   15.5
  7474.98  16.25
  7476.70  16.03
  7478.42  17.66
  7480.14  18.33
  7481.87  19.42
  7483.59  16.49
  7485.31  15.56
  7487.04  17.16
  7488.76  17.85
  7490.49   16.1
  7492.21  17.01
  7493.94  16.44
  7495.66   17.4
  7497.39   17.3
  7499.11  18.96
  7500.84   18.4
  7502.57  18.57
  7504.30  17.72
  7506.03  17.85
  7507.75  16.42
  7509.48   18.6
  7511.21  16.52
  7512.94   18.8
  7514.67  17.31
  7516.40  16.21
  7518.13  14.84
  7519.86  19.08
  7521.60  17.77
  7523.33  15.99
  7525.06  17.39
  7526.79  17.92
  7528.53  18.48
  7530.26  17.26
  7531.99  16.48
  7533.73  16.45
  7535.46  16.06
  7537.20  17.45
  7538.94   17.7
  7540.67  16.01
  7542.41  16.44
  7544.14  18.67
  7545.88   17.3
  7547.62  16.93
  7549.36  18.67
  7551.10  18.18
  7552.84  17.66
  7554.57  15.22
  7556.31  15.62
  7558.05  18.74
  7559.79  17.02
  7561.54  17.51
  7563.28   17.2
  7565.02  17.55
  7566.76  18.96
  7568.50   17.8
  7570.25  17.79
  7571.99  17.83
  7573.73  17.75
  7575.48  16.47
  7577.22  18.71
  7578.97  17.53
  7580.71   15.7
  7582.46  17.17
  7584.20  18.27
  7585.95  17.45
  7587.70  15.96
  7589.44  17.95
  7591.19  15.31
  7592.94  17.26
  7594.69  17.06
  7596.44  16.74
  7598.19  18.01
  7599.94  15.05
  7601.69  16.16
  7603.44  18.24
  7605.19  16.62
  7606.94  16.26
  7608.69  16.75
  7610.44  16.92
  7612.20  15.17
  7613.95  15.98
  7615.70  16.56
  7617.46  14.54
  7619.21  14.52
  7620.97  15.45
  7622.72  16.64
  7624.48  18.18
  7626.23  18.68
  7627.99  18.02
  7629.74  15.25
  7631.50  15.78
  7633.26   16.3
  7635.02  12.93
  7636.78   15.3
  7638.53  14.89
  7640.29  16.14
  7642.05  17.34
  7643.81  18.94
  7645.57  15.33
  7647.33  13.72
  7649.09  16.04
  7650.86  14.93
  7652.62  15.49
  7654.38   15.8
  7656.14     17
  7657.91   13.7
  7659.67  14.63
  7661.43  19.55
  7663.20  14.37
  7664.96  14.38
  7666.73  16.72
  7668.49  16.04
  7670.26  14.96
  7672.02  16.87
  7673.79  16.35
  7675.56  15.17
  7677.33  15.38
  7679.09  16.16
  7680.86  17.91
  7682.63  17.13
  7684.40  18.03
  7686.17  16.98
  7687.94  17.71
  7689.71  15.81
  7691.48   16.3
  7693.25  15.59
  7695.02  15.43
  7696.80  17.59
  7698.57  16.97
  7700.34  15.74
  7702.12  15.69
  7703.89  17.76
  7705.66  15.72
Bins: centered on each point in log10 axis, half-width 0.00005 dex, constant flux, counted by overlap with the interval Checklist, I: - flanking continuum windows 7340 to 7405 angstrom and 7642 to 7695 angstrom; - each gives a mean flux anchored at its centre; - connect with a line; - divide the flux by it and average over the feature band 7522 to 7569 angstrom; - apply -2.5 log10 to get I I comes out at -0.05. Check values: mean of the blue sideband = 17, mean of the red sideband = 16.1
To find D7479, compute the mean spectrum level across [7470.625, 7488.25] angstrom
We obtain 17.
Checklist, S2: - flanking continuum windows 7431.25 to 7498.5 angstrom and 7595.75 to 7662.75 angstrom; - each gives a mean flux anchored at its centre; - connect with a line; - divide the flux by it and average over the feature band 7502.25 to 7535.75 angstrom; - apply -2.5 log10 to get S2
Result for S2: -0.04 mag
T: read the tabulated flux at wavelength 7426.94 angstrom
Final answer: 15.55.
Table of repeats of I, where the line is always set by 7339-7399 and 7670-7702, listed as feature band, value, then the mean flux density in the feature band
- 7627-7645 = 0.03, 16.1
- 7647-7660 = 0.09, 15.2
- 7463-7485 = -0.01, 17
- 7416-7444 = -0.02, 17.2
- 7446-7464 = 0.01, 16.7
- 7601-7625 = 0.02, 16.3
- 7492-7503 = -0.06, 17.7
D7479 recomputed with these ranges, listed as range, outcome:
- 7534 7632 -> 17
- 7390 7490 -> 17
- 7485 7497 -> 16.9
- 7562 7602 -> 17.2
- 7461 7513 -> 17.2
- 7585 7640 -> 16.3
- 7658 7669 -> 15.8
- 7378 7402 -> 16.8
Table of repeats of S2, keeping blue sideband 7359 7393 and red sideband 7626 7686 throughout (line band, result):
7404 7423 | -0.02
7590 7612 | -0.03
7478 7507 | -0.07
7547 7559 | -0.06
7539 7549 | -0.06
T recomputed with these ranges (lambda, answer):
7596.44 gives 16.74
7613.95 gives 15.98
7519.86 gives 19.08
